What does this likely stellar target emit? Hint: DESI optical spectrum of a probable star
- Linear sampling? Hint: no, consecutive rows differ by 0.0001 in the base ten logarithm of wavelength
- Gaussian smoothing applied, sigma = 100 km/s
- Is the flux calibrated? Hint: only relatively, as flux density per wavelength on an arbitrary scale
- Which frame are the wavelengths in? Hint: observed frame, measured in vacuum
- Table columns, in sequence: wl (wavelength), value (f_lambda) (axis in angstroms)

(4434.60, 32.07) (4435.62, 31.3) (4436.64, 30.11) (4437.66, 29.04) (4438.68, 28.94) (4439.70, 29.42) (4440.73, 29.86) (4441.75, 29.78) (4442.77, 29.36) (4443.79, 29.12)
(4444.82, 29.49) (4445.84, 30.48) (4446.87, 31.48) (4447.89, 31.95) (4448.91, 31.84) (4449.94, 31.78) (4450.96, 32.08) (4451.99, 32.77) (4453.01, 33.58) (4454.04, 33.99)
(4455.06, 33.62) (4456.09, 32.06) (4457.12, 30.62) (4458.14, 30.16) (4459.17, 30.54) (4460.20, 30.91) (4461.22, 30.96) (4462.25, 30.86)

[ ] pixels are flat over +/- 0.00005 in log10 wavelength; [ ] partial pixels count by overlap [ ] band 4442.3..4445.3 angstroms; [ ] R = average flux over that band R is 29.3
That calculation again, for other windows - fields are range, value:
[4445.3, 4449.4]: 31.5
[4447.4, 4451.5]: 31.9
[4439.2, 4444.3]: 29.5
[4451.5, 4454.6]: 33.5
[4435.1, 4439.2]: 29.9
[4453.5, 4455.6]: 33.7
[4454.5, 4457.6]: 32.1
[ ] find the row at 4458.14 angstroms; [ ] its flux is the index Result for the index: 30.16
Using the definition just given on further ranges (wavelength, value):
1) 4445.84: 30.48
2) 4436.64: 30.11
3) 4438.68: 28.94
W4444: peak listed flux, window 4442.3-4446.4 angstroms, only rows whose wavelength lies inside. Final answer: 30.48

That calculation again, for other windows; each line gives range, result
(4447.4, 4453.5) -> 33.58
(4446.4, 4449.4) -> 31.95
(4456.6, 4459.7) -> 30.62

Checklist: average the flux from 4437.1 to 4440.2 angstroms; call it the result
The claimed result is 29.2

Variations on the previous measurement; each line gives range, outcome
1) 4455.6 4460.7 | 30.8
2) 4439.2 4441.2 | 29.5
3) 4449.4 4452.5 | 32.2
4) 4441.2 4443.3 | 29.7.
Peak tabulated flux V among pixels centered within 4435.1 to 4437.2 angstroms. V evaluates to 31.3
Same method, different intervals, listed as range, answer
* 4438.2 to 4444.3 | 29.86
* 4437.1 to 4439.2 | 29.04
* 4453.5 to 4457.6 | 33.99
